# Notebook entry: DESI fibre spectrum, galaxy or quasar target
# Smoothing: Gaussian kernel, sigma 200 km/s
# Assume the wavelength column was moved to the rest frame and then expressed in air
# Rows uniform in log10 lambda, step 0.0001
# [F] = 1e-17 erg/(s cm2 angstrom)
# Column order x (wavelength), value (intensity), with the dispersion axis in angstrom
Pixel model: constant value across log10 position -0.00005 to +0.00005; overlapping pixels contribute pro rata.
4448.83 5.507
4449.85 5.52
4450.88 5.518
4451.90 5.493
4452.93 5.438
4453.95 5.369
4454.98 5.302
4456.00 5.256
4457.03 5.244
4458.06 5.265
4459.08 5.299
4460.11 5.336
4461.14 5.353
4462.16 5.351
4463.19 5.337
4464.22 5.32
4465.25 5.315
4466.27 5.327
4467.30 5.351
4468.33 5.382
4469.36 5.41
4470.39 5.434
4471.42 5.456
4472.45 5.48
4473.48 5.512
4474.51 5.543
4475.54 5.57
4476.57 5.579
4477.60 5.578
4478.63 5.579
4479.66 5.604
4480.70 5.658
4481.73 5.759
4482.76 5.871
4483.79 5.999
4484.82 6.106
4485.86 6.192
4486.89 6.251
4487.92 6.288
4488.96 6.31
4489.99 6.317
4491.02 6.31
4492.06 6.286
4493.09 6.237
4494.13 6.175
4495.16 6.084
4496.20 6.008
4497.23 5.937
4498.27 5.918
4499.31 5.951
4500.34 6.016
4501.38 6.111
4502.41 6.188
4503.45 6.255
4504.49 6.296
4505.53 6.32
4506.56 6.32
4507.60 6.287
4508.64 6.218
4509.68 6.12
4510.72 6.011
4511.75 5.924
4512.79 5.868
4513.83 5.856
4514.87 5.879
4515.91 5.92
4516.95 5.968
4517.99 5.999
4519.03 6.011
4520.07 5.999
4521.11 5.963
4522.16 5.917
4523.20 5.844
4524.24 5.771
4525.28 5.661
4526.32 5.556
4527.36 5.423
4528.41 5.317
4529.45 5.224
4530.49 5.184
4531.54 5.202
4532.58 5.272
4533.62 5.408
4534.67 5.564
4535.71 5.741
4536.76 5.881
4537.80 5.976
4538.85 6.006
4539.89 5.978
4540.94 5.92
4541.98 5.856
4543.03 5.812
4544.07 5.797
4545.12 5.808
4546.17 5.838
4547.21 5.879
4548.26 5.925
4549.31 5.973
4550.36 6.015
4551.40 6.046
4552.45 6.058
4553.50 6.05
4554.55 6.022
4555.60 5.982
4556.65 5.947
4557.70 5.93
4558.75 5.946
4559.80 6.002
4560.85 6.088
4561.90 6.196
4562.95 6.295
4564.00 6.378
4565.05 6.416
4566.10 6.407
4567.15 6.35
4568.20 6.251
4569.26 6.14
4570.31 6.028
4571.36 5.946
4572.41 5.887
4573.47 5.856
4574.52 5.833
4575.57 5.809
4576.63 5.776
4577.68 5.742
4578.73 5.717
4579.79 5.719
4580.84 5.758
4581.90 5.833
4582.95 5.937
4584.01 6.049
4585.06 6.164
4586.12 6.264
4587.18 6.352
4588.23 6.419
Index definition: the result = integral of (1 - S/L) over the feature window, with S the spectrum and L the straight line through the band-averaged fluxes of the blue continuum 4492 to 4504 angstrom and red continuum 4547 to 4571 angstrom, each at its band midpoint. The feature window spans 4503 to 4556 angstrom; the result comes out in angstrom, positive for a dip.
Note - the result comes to 2.0 angstrom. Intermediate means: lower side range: 6.09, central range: 5.86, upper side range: 6.1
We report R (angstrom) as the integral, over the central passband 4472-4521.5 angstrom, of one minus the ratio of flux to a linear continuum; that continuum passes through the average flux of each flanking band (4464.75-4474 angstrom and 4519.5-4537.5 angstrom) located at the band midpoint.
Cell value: -4.5 angstrom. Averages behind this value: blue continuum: 5.41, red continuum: 5.59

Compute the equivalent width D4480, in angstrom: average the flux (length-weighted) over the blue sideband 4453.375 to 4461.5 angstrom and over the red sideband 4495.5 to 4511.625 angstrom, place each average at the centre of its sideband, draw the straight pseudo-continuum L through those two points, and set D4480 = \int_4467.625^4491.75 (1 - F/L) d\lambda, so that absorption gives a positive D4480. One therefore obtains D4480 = -0.4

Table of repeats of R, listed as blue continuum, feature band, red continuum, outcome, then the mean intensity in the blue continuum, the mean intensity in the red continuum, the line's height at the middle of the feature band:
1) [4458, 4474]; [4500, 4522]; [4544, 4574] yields -1.4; 5.38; 6.05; 5.7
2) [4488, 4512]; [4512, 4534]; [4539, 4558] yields 1.4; 6.16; 5.94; 6.06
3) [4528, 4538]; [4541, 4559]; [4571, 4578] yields -1.0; 5.46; 5.84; 5.62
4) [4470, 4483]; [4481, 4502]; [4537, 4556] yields -1.6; 5.58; 5.94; 5.66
